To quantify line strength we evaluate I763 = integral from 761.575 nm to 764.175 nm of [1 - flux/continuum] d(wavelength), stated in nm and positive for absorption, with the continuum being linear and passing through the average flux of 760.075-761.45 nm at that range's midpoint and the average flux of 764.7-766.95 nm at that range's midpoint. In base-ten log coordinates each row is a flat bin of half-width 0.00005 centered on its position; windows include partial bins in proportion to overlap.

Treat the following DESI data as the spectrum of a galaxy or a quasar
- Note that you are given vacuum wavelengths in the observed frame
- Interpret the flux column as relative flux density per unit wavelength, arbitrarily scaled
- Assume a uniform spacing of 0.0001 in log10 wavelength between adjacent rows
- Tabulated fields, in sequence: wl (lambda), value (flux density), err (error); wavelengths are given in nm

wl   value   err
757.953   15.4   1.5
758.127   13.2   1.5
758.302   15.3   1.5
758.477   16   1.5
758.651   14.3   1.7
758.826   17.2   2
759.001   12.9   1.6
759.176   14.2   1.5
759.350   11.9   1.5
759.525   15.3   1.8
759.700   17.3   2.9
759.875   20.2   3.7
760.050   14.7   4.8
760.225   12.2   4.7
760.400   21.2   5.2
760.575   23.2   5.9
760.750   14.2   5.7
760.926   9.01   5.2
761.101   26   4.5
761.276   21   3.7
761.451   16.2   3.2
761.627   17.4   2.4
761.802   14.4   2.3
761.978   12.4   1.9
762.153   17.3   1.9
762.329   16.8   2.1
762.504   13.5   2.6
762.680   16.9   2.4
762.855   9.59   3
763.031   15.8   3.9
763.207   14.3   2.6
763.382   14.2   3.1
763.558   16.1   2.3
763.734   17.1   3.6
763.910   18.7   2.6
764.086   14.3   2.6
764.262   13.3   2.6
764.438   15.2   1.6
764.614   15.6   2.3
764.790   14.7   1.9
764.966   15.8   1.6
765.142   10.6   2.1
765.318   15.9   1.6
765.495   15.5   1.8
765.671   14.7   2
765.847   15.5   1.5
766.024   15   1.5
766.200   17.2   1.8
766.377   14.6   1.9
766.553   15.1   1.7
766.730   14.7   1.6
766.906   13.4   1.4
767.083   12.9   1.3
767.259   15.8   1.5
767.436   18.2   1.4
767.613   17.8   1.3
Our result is 0.21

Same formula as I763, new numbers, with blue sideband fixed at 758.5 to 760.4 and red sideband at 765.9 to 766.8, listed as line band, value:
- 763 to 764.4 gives -0.01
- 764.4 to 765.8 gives 0.05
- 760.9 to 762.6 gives -0.15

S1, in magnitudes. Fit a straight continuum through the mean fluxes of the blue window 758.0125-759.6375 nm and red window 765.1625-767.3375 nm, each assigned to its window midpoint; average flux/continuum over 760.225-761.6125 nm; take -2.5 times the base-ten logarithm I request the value -0.24 mag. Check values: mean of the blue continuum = 14.5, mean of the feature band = 18.2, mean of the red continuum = 14.9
